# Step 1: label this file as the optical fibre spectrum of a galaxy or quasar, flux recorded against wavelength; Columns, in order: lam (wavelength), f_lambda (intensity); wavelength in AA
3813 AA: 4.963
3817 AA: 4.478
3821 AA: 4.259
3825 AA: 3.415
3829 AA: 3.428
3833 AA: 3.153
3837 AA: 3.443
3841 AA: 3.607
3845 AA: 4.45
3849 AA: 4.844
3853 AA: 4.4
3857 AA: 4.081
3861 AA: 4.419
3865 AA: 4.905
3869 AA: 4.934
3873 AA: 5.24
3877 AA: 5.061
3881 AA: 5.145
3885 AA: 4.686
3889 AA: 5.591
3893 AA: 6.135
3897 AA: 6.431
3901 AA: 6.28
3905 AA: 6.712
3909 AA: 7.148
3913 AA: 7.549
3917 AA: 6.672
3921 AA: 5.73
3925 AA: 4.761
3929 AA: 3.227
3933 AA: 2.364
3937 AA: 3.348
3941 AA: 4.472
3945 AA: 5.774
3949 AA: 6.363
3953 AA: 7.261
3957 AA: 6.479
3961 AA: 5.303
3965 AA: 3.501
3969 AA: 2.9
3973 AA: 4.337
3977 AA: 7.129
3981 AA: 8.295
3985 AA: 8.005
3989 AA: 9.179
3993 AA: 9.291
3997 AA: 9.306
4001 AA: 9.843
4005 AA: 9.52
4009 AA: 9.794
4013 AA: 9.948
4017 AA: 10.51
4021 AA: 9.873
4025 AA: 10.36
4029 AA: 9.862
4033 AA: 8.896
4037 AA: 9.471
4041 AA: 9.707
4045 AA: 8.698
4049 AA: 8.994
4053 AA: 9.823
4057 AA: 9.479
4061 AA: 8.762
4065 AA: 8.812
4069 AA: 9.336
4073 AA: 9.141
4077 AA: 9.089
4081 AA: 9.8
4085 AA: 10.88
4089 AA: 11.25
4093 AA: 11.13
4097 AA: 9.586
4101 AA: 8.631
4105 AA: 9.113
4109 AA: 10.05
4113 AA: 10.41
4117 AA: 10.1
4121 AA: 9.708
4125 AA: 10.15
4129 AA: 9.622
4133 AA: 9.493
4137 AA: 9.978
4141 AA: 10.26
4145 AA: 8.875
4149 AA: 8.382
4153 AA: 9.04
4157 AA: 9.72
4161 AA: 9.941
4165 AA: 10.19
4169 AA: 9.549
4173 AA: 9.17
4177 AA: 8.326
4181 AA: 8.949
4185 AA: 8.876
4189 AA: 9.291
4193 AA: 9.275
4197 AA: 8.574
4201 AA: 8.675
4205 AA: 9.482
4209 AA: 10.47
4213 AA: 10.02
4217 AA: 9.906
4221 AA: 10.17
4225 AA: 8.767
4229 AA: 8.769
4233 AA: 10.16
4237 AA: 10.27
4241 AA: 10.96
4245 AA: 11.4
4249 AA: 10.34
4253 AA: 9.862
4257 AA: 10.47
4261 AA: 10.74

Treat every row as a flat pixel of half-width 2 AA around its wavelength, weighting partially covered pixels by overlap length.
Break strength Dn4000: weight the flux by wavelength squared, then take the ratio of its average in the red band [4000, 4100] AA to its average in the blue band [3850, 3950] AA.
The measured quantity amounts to 1.99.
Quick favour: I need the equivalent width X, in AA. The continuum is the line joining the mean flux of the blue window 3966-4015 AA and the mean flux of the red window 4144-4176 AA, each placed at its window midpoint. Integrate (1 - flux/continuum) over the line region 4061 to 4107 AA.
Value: -4.8 AA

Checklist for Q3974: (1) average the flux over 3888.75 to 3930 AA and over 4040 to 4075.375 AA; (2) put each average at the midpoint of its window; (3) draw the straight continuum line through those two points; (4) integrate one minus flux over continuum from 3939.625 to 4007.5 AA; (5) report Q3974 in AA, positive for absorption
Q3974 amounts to 5.3 AA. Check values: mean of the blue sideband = 6.11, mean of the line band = 6.92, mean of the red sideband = 9.18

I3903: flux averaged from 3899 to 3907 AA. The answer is 6.5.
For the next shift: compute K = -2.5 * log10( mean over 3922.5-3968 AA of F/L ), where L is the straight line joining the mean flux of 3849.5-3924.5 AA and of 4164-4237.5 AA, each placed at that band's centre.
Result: 0.302 mag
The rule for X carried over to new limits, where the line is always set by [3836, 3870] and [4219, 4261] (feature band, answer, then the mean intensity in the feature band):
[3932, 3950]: 3.9 AA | 4.48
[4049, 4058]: -2.7 AA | 9.52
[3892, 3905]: -3.4 AA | 6.36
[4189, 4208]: 0.8 AA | 9.11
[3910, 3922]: -3.4 AA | 6.77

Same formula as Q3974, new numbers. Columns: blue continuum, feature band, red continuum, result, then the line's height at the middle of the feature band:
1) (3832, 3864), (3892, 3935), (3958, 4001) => -2.40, 5.48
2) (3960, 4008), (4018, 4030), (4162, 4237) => -3.72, 7.7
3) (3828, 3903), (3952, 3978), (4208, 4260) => 4.50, 6.21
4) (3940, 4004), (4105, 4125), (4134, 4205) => -3.28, 8.57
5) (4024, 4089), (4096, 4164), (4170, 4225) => -1.51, 9.39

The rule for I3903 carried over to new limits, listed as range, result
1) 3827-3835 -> 3.29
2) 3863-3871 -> 4.92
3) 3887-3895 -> 5.86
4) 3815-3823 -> 4.37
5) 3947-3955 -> 6.81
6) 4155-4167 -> 9.95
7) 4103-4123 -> 9.88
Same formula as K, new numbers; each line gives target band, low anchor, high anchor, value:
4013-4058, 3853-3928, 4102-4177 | -0.21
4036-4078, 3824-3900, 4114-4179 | -0.15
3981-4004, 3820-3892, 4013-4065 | -0.11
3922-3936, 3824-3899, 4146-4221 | 0.48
